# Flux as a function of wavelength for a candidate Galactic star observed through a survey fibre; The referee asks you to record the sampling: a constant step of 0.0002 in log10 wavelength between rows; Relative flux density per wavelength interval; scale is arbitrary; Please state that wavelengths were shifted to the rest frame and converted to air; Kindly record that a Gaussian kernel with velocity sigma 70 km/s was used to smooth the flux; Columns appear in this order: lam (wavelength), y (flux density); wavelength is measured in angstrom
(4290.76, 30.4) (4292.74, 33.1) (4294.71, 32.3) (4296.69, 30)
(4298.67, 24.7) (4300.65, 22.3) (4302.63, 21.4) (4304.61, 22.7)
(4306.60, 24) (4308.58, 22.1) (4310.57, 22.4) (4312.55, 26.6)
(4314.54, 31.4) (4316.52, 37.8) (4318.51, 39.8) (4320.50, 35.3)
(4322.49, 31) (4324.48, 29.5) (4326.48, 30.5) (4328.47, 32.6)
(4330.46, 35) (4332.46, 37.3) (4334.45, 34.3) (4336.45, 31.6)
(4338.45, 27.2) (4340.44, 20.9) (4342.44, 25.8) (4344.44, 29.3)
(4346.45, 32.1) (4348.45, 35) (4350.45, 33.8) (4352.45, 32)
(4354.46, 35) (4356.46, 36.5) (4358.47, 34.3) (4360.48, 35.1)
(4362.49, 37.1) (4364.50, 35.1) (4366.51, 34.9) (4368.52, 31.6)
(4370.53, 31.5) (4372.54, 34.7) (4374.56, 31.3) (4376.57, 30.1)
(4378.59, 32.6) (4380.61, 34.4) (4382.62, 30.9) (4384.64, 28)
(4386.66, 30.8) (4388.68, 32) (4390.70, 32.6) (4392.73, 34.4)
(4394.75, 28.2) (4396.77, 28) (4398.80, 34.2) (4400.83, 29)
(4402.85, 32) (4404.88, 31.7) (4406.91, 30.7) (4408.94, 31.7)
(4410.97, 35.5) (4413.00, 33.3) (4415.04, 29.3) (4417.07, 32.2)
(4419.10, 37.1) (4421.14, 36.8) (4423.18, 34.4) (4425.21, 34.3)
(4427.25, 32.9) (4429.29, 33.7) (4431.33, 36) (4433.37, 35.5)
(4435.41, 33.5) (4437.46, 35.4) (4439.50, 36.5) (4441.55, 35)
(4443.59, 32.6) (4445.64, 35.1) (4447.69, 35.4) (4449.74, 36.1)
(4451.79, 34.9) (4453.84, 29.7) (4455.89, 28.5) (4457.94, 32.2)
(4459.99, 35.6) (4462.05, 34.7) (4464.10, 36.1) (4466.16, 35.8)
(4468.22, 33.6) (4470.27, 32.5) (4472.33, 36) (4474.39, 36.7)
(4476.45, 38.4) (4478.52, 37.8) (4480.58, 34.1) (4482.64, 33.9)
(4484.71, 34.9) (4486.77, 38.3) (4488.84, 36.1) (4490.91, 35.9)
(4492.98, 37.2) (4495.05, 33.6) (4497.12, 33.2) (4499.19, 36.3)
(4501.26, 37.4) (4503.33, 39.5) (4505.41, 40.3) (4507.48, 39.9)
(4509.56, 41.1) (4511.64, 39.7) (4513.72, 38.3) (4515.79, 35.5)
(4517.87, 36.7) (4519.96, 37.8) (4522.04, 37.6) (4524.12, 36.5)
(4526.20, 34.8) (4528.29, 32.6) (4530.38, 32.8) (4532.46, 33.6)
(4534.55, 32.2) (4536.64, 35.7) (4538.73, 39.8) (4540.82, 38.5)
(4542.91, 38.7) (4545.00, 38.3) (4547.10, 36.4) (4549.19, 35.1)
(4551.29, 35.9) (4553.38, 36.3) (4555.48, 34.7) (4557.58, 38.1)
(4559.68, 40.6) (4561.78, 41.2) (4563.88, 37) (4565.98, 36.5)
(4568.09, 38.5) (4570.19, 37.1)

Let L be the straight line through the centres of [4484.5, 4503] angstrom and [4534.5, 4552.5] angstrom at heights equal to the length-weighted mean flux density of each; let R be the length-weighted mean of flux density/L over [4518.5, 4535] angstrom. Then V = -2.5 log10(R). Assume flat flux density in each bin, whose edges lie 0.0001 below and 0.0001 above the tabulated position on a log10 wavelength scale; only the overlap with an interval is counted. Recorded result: 0.05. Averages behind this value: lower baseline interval 36.1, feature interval 34.9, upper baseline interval 37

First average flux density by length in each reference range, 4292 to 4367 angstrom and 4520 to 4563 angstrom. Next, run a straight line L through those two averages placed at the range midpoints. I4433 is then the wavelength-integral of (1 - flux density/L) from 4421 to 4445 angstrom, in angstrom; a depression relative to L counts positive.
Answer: -0.8 angstrom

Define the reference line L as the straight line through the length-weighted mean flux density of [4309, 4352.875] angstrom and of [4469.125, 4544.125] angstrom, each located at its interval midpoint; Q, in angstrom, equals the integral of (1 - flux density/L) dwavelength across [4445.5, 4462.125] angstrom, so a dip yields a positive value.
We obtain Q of 0.7 angstrom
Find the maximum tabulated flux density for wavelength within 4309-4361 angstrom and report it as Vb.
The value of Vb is 39.8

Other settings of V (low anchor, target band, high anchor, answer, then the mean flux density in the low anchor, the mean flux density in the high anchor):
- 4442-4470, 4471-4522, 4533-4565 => -0.05 mag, 33.9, 37.2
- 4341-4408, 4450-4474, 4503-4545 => 0.04 mag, 32.2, 37.1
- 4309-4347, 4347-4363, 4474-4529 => -0.09 mag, 30.9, 36.8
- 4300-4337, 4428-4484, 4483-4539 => 0.00 mag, 29.9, 36.5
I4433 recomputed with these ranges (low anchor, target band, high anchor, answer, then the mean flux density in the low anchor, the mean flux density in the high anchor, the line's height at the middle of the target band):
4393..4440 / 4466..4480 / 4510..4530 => -0.3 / 33.1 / 36.6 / 35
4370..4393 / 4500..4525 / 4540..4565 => -1.5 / 31.9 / 37.6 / 36.2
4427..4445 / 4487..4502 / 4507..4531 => 0.2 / 34.6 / 36.9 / 36.3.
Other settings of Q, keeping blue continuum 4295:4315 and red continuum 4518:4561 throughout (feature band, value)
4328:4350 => -3.8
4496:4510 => -1.4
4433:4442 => -1.1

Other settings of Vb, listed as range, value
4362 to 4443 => 37.1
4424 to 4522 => 41.1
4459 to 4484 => 38.4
